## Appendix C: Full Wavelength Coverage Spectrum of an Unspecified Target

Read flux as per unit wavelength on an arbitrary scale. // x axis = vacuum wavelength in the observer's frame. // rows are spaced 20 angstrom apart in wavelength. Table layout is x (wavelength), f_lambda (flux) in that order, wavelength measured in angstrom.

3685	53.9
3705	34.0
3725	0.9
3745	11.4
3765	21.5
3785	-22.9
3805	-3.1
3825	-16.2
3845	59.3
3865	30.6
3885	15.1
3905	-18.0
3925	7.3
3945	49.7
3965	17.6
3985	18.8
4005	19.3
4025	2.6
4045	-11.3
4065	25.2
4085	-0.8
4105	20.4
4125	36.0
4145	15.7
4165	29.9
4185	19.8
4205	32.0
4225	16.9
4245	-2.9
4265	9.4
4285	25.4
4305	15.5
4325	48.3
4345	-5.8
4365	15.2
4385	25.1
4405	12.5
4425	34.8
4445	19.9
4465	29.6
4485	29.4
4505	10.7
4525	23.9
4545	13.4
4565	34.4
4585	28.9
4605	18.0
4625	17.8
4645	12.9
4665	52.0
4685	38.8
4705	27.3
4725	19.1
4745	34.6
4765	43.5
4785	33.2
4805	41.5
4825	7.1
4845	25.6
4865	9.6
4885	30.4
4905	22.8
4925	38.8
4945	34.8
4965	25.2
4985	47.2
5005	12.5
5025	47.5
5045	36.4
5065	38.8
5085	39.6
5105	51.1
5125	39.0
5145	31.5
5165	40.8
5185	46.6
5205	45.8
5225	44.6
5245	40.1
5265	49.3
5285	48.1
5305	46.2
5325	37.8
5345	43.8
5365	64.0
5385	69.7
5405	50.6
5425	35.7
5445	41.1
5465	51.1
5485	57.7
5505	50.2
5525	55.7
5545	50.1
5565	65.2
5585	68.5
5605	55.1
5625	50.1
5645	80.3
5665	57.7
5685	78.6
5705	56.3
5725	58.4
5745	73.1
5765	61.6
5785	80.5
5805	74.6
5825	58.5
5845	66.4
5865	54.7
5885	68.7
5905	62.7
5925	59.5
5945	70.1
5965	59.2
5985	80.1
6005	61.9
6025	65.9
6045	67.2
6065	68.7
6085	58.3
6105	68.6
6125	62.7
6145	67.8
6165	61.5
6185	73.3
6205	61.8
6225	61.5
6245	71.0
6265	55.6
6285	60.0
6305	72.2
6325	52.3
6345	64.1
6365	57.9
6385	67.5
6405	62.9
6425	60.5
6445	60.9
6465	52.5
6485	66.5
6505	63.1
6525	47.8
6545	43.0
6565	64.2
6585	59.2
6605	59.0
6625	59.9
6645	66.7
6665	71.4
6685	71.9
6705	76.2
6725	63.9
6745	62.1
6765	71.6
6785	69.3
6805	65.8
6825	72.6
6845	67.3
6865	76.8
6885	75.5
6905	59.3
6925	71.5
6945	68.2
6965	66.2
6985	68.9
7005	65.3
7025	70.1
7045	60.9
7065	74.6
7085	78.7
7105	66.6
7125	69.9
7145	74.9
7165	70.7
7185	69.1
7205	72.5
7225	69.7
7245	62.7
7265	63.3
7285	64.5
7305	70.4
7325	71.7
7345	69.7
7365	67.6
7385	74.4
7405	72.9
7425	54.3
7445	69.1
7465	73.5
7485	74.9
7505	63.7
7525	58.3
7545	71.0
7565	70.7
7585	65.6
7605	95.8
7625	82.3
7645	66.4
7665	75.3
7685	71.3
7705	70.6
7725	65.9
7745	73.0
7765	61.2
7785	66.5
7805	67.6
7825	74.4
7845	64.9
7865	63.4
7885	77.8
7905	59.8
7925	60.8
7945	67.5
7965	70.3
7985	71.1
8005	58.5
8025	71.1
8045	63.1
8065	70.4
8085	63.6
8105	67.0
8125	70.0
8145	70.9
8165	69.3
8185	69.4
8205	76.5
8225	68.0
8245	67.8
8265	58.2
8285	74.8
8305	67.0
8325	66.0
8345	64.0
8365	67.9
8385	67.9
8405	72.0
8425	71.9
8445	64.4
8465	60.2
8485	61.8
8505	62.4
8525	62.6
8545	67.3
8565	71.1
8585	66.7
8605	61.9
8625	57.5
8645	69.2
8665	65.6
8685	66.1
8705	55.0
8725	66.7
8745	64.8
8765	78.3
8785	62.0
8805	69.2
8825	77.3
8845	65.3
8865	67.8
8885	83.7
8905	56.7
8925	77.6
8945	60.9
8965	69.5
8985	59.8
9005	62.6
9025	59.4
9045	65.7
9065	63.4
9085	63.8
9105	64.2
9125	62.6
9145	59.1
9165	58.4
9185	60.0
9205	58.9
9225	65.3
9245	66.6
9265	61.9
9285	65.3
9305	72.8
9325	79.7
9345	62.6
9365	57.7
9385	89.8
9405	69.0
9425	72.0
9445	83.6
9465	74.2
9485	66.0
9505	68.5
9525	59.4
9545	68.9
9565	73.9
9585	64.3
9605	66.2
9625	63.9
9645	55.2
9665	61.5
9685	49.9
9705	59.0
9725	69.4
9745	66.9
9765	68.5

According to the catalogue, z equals 0.26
